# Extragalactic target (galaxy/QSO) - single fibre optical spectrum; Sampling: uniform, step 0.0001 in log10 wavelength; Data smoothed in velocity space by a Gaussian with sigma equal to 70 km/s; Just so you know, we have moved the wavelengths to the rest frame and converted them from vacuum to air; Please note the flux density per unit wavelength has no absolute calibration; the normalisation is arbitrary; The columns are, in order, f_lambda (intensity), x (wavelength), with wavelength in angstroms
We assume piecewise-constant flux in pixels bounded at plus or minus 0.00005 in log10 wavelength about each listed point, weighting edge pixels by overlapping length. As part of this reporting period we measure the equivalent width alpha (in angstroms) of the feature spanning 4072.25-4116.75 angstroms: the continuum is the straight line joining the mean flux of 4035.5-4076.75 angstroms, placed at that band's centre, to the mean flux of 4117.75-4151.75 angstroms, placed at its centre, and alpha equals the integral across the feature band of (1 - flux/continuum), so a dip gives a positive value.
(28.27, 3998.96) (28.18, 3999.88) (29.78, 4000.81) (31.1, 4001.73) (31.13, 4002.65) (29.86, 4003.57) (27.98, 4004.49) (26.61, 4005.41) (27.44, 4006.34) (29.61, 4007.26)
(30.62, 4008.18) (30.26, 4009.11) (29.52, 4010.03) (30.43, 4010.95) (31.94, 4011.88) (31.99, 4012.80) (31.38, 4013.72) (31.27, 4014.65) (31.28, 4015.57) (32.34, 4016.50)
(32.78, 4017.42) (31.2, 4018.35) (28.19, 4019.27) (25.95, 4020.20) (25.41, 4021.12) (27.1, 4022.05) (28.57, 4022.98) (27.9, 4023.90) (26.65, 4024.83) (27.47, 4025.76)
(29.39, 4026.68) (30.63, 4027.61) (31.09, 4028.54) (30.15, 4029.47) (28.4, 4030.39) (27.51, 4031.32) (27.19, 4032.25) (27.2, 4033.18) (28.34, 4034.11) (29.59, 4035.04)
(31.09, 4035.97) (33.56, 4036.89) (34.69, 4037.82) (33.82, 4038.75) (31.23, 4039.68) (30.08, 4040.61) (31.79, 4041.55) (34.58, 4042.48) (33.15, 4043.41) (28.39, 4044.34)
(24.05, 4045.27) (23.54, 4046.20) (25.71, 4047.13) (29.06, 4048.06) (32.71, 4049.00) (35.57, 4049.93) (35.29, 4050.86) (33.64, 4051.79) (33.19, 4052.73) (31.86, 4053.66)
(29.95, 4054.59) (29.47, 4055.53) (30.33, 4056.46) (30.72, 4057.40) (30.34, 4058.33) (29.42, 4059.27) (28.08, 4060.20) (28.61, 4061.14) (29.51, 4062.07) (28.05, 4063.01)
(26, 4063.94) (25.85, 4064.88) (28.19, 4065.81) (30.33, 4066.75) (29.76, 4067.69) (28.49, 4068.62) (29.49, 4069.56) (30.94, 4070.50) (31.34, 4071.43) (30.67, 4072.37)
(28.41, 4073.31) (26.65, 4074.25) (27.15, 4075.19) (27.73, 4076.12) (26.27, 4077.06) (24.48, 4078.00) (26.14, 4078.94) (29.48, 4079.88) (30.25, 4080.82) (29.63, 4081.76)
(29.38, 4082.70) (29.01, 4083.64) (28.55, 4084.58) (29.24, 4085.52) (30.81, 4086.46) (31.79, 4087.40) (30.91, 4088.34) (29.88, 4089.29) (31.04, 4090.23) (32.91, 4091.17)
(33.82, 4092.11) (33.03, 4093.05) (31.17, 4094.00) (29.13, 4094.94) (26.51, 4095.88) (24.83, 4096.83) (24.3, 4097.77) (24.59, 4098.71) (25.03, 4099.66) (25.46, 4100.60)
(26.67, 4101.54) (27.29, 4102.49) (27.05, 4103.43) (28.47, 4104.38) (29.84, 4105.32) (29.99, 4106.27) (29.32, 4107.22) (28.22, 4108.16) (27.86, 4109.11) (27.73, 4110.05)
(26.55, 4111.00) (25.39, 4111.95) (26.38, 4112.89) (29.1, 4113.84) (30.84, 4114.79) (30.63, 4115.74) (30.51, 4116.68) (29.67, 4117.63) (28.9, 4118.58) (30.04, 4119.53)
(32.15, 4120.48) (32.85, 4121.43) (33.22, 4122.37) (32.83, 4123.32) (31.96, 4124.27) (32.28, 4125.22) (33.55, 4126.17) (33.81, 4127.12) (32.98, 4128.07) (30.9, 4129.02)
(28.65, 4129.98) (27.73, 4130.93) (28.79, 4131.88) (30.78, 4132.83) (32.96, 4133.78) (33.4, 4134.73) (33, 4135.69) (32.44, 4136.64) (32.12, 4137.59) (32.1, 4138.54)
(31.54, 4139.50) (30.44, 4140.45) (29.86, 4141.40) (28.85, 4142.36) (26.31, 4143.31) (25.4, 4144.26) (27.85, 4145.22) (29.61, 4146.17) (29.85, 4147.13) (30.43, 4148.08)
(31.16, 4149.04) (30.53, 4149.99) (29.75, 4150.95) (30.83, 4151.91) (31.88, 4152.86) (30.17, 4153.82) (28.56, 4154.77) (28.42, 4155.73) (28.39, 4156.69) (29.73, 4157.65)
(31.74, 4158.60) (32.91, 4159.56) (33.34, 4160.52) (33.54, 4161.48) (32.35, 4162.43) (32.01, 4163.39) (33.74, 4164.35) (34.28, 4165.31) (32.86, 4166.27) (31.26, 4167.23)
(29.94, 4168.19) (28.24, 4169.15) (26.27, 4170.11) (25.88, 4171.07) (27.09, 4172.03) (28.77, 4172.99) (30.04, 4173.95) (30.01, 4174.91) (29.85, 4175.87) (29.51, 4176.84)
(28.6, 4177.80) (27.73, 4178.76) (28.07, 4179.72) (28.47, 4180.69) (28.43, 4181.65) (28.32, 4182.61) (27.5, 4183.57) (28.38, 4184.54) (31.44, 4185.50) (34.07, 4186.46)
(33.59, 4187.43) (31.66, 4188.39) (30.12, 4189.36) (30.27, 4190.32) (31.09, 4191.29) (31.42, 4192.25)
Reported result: 2.8 angstroms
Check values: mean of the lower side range 30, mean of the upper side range 30.8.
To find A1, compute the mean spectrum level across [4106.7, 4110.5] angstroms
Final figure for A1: 28.3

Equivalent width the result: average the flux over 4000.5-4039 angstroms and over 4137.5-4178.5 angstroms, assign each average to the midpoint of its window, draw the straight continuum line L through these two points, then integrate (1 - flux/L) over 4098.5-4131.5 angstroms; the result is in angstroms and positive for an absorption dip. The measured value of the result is 0.62 angstroms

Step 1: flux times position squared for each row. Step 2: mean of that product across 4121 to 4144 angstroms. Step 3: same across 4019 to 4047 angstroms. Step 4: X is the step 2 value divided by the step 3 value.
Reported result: 1.13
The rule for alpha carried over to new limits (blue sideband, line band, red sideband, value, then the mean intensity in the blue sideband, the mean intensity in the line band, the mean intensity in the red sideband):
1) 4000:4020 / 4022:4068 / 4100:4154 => 0.5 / 30.2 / 29.8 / 30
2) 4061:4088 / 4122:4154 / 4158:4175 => -0.7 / 28.7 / 30.8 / 30.8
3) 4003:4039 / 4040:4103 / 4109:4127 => 1.5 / 29.6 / 29.2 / 30.3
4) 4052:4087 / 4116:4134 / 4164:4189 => -1.1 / 29.1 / 31.3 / 29.7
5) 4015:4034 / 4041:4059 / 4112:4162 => -0.9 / 28.8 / 30.7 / 30.6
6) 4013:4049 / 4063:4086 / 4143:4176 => 1.0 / 29.6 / 28.5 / 30.1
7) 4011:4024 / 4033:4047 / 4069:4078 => -0.5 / 29.9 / 30.3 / 28.5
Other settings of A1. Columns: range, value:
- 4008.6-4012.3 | 30.5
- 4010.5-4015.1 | 31.4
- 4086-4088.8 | 31.2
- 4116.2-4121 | 30.3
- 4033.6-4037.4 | 30.7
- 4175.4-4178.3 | 29.3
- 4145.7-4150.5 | 30.3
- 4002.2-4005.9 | 28.9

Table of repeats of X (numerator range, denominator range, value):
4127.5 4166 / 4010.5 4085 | 1.09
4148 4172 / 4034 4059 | 1.05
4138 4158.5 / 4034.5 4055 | 1.00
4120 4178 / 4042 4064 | 1.07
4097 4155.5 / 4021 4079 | 1.05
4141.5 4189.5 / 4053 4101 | 1.08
